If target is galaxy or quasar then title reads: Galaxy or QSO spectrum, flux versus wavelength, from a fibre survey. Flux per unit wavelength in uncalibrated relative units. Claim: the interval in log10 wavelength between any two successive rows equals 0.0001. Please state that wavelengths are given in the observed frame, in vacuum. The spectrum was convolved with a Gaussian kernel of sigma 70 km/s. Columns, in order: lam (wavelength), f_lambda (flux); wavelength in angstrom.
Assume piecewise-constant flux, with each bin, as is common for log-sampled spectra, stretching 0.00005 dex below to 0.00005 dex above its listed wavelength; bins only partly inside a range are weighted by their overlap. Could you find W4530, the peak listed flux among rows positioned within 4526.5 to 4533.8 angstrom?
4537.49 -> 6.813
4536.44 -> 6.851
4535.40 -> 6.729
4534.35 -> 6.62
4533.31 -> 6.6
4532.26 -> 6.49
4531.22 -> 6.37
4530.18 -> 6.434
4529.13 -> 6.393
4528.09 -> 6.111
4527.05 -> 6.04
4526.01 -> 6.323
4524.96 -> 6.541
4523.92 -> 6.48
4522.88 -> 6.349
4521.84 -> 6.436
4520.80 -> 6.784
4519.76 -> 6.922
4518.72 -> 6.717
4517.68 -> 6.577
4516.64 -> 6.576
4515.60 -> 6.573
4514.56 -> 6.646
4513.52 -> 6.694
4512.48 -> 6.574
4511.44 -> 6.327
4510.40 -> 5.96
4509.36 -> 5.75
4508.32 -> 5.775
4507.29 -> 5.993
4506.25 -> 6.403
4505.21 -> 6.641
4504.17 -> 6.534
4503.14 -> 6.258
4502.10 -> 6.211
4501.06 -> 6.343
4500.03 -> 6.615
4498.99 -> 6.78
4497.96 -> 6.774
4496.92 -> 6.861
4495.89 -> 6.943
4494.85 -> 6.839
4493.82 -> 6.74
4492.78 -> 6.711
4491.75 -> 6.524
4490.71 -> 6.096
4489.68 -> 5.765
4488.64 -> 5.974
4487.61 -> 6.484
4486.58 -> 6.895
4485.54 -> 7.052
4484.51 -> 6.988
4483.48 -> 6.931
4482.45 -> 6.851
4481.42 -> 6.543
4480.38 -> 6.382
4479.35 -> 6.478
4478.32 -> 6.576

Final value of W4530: 6.6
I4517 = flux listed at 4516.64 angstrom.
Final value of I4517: 6.576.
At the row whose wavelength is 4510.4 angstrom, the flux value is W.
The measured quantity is 5.96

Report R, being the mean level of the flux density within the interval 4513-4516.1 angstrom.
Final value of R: 6.64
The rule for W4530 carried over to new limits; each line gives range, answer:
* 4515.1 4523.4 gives 6.922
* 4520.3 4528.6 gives 6.784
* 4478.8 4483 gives 6.851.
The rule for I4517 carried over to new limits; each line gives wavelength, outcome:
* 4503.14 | 6.258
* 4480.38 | 6.382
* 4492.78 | 6.711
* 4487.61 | 6.484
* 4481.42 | 6.543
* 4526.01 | 6.323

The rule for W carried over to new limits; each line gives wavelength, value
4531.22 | 6.37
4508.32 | 5.775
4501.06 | 6.343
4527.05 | 6.04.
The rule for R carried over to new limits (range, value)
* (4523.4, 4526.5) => 6.44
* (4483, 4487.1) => 6.97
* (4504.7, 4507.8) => 6.34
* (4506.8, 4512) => 5.97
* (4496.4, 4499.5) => 6.82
